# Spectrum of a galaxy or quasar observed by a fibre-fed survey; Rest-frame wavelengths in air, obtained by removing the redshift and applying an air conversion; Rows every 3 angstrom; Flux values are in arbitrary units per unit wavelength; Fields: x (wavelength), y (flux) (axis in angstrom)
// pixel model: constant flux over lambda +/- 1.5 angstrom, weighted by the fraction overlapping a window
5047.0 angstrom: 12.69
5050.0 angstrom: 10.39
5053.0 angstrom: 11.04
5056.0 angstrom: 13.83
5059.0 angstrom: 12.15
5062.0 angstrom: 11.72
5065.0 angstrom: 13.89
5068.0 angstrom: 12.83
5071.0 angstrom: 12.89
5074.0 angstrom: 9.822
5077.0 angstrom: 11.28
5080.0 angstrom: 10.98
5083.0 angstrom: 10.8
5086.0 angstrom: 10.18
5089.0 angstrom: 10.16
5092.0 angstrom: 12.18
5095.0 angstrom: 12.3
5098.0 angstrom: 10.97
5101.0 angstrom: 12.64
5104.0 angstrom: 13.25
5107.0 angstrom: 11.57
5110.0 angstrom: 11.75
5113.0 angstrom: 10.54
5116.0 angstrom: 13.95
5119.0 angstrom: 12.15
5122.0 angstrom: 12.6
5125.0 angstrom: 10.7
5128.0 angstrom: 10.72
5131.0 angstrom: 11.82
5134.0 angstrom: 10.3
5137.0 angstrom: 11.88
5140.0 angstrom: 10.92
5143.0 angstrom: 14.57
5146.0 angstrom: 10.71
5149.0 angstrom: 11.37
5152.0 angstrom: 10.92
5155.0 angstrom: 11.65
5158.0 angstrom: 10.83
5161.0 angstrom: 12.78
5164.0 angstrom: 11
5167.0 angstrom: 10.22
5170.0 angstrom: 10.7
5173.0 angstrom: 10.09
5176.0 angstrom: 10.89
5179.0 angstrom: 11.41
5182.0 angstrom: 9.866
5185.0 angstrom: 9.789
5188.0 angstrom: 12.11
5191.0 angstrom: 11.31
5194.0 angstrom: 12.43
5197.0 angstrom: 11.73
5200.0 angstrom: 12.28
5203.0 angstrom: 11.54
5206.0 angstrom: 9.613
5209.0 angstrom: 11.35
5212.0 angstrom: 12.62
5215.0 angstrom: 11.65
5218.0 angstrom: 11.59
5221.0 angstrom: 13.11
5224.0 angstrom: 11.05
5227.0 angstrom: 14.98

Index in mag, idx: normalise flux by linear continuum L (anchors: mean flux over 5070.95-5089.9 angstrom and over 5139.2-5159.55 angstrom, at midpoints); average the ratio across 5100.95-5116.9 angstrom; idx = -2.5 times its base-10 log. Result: -0.10 mag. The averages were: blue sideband 10.7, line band 12.2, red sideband 11.6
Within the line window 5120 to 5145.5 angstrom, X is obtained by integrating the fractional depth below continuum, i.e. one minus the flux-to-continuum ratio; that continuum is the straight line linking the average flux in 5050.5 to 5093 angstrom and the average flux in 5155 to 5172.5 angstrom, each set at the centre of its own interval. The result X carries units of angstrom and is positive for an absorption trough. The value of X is -0.8 angstrom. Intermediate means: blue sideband 11.7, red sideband 11.1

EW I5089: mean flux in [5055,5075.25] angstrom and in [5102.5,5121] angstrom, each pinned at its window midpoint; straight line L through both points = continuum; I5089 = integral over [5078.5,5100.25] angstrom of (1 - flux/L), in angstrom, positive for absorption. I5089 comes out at 2.1 angstrom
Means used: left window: 12.4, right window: 12.2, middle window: 11.1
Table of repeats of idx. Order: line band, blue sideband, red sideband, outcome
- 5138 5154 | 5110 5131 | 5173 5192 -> -0.03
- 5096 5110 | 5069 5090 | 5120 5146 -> -0.08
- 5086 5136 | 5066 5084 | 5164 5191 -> -0.04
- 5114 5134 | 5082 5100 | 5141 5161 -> -0.03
